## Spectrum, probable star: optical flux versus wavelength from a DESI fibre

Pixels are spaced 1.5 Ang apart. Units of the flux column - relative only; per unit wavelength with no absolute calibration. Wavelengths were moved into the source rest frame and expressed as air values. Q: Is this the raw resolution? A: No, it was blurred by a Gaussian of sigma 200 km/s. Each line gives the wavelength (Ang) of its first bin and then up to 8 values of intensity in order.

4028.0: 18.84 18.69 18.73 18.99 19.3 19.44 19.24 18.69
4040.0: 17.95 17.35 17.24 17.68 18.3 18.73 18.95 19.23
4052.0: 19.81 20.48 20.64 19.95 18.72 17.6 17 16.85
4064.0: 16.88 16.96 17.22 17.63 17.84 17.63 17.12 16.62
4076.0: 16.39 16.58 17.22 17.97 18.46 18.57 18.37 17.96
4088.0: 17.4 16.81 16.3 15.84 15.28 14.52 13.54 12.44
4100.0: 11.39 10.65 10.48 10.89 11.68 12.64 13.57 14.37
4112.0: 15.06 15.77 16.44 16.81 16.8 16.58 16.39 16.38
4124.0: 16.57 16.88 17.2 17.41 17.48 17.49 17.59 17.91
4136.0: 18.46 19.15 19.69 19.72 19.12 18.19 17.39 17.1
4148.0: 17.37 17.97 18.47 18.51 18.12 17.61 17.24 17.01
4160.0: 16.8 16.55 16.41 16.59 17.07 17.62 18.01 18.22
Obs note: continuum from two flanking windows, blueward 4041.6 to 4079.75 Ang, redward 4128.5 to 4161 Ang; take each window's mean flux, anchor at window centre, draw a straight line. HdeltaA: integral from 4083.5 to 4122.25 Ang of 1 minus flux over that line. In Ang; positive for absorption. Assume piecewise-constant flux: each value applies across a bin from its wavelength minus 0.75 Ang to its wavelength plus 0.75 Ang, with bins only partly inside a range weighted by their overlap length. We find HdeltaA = 6.8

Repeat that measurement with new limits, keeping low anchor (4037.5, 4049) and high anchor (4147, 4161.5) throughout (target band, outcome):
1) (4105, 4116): 2.2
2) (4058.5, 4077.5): 0.9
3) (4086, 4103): 3.2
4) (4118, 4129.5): 0.6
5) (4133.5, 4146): -0.7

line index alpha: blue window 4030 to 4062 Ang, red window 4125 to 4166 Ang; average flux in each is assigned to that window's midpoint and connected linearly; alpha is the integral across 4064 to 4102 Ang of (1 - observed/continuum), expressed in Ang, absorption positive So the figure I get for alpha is 4.3 Ang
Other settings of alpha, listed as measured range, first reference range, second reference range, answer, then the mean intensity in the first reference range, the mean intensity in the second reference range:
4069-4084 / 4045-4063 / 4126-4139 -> 0.9 Ang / 18.9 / 17.9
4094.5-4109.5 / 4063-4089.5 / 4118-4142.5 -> 4.6 Ang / 17.4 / 17.7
